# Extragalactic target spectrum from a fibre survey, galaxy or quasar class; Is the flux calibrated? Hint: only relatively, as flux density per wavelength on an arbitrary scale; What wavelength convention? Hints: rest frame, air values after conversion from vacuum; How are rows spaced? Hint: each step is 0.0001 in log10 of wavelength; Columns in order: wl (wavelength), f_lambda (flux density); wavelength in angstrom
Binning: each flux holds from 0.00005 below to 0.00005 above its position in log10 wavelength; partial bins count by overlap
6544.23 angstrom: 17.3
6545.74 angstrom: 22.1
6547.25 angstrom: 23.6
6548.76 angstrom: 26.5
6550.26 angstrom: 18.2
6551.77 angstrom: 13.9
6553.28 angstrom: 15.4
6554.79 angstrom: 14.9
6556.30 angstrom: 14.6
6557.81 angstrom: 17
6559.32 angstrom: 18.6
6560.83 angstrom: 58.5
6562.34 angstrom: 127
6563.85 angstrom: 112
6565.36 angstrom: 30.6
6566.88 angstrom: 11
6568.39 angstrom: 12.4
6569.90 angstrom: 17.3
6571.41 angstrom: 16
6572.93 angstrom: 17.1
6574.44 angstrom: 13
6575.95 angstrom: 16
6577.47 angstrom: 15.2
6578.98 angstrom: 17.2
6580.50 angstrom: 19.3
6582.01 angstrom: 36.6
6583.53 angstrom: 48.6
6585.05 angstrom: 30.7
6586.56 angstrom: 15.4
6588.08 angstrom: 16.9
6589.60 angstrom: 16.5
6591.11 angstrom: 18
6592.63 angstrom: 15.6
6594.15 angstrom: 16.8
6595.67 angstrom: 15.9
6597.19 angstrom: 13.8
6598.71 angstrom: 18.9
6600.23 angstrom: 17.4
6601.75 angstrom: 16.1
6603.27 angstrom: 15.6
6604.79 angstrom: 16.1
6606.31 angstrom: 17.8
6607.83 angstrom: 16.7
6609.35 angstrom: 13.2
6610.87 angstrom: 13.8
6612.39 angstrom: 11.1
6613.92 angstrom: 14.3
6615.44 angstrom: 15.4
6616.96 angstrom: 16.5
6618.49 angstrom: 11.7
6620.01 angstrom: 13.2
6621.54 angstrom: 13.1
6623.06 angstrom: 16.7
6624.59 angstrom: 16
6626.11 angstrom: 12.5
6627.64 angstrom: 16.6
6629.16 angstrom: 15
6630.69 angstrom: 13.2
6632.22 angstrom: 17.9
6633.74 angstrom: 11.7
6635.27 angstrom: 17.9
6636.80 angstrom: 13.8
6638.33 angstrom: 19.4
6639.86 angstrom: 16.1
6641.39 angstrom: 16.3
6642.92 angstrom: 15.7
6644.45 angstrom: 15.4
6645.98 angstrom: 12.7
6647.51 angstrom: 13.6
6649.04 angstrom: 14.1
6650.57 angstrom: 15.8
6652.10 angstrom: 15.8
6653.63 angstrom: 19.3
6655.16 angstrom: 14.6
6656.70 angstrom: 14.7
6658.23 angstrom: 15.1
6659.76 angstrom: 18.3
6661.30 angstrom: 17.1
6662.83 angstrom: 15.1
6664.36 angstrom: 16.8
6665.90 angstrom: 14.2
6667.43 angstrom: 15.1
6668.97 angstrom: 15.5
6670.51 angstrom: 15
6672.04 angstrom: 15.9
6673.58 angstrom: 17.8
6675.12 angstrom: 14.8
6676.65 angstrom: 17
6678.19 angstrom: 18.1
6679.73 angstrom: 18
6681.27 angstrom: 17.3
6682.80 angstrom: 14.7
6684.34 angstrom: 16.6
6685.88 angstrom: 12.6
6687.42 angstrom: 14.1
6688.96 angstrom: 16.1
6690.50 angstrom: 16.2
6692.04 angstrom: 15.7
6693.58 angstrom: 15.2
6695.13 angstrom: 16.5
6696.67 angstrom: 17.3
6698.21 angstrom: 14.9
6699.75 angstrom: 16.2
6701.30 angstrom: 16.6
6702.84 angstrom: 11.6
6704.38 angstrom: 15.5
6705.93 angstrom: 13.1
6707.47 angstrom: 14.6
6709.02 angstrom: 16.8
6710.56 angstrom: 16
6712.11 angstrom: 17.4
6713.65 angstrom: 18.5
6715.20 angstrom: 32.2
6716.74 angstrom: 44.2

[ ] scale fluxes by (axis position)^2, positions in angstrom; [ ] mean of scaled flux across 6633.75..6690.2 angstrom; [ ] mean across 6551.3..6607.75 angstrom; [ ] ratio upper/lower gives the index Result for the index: 0.65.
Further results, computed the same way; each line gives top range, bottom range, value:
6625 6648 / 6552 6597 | 0.57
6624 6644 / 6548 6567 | 0.42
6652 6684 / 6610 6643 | 1.10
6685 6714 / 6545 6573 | 0.52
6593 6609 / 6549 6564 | 0.44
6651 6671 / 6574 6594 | 0.76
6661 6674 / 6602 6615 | 1.08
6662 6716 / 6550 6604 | 0.67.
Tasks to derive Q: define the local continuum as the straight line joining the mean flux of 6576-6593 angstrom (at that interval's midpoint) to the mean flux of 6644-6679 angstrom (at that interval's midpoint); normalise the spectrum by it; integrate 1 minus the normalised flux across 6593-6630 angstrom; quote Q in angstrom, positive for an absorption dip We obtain 9.2 angstrom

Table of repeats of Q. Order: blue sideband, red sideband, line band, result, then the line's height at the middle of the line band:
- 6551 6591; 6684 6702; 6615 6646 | 9.7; 22.1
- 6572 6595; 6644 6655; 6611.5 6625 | 2.8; 17.9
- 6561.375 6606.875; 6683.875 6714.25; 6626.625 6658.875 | 8.0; 20.6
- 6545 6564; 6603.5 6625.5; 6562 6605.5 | 1.5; 25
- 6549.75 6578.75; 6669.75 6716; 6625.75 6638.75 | 4.1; 22.5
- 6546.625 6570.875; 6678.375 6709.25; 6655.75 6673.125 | 3.2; 19.3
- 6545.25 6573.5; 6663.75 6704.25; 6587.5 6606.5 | 7.1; 26.4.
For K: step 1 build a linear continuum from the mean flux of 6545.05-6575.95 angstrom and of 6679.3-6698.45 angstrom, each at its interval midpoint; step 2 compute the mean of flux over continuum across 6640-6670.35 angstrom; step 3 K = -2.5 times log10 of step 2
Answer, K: 0.24 mag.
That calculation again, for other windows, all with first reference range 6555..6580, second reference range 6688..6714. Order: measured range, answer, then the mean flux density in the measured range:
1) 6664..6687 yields 0.18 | 15.9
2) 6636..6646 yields 0.40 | 15.8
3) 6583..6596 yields 0.34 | 21.3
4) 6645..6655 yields 0.39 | 15.2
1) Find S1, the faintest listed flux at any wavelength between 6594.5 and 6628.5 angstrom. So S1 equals 11.1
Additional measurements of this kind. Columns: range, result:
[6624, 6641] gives 11.7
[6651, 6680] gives 14.2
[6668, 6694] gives 12.6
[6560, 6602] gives 11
